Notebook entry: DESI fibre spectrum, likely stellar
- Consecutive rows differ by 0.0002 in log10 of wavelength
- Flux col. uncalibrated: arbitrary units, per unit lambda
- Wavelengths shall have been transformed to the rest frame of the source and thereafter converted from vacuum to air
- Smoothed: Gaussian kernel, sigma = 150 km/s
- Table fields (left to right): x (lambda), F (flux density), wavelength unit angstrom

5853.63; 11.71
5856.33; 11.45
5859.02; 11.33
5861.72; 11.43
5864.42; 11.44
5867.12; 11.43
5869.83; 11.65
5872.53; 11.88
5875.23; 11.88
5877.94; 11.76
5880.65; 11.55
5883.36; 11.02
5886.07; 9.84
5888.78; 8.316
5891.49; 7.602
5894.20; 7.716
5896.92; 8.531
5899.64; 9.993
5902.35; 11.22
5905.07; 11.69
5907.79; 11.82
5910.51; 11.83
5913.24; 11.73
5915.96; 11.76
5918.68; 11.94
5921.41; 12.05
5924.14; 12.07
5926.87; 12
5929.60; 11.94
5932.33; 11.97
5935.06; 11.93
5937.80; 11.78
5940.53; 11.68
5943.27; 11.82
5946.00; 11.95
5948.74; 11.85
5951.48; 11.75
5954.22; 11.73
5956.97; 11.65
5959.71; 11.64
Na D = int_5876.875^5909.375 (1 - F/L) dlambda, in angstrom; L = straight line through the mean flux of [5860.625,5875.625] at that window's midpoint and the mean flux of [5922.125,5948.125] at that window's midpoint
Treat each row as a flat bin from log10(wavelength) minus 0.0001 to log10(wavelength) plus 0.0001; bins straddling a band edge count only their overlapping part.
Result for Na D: 4.5 angstrom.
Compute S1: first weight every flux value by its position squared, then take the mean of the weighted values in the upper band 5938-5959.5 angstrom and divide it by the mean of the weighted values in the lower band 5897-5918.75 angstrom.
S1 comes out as 1.06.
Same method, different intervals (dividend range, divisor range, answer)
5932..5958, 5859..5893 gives 1.12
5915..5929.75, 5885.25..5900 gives 1.42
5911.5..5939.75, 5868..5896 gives 1.17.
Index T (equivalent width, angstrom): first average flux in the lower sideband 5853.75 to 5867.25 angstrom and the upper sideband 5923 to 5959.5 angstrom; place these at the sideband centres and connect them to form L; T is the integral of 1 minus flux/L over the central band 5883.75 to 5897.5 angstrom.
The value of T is 3.6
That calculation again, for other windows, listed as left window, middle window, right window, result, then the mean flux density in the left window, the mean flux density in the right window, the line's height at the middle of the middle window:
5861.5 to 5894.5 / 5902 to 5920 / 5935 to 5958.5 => -0.9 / 10.6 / 11.8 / 11.2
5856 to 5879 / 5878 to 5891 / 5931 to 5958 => 1.6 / 11.6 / 11.8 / 11.6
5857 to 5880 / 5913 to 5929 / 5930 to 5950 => -0.2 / 11.6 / 11.9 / 11.8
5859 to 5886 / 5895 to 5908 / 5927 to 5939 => 1.4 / 11.5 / 11.9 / 11.7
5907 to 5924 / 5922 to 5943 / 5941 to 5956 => -0.1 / 11.9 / 11.8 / 11.8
